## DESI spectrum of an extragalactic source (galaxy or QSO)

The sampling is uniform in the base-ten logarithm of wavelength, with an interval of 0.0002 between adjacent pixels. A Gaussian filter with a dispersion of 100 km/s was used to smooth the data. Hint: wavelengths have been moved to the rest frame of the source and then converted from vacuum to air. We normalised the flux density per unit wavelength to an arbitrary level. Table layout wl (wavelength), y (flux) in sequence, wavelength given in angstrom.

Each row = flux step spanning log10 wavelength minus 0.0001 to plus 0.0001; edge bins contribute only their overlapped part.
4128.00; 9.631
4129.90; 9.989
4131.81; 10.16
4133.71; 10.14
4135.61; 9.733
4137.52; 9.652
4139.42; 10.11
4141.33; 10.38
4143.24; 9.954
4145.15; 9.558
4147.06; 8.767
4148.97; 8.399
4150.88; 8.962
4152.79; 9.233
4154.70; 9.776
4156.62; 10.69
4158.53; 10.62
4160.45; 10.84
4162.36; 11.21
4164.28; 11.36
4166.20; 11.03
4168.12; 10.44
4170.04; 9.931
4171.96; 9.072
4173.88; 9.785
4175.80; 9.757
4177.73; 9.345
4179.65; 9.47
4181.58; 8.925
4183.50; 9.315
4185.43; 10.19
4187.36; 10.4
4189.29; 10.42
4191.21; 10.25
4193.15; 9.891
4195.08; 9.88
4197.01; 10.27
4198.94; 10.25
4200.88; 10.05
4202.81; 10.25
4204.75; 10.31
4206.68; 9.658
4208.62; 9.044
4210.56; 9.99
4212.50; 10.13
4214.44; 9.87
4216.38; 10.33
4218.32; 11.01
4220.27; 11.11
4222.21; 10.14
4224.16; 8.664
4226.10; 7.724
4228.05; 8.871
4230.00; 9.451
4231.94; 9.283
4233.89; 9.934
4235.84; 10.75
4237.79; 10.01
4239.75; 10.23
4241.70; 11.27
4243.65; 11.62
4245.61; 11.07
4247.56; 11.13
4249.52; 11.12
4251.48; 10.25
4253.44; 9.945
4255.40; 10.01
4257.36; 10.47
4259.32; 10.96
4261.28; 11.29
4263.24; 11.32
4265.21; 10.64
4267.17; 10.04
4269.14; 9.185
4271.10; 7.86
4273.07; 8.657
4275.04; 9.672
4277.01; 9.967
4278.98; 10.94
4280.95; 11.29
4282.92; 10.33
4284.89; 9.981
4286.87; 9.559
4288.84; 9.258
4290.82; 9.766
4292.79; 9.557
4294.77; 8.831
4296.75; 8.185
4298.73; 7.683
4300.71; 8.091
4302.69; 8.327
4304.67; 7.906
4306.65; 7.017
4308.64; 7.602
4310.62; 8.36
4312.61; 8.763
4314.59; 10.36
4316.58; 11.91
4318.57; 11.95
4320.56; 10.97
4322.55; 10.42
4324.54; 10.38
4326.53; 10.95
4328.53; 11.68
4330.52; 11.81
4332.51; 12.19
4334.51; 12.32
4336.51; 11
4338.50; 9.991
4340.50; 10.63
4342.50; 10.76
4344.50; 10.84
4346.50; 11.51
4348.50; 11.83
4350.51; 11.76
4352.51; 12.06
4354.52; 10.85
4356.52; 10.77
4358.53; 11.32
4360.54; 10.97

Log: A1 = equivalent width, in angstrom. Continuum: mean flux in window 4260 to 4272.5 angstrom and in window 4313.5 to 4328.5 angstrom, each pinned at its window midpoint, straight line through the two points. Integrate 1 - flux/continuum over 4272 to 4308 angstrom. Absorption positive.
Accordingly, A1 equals 4.5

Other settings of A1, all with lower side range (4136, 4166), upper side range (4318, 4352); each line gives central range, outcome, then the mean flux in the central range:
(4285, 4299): 2.35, 9.1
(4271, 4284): 1.08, 9.95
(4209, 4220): 0.18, 10.2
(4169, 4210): 1.67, 9.84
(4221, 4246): 1.52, 9.91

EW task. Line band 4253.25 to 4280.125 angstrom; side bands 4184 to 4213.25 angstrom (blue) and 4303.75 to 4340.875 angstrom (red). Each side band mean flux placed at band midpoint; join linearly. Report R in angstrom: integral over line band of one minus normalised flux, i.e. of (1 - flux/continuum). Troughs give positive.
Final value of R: 0.3 angstrom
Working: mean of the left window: 10.1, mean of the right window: 10.3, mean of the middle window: 10.1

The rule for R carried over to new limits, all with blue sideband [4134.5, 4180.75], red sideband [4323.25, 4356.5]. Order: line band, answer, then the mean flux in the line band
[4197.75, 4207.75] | 0.15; 10.1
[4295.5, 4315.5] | 5.05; 8.23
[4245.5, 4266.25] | -0.17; 10.7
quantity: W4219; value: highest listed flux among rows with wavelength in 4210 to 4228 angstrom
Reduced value 11.11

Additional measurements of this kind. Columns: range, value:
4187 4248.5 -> 11.62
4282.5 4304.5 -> 10.33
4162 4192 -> 11.36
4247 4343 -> 12.32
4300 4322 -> 11.95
